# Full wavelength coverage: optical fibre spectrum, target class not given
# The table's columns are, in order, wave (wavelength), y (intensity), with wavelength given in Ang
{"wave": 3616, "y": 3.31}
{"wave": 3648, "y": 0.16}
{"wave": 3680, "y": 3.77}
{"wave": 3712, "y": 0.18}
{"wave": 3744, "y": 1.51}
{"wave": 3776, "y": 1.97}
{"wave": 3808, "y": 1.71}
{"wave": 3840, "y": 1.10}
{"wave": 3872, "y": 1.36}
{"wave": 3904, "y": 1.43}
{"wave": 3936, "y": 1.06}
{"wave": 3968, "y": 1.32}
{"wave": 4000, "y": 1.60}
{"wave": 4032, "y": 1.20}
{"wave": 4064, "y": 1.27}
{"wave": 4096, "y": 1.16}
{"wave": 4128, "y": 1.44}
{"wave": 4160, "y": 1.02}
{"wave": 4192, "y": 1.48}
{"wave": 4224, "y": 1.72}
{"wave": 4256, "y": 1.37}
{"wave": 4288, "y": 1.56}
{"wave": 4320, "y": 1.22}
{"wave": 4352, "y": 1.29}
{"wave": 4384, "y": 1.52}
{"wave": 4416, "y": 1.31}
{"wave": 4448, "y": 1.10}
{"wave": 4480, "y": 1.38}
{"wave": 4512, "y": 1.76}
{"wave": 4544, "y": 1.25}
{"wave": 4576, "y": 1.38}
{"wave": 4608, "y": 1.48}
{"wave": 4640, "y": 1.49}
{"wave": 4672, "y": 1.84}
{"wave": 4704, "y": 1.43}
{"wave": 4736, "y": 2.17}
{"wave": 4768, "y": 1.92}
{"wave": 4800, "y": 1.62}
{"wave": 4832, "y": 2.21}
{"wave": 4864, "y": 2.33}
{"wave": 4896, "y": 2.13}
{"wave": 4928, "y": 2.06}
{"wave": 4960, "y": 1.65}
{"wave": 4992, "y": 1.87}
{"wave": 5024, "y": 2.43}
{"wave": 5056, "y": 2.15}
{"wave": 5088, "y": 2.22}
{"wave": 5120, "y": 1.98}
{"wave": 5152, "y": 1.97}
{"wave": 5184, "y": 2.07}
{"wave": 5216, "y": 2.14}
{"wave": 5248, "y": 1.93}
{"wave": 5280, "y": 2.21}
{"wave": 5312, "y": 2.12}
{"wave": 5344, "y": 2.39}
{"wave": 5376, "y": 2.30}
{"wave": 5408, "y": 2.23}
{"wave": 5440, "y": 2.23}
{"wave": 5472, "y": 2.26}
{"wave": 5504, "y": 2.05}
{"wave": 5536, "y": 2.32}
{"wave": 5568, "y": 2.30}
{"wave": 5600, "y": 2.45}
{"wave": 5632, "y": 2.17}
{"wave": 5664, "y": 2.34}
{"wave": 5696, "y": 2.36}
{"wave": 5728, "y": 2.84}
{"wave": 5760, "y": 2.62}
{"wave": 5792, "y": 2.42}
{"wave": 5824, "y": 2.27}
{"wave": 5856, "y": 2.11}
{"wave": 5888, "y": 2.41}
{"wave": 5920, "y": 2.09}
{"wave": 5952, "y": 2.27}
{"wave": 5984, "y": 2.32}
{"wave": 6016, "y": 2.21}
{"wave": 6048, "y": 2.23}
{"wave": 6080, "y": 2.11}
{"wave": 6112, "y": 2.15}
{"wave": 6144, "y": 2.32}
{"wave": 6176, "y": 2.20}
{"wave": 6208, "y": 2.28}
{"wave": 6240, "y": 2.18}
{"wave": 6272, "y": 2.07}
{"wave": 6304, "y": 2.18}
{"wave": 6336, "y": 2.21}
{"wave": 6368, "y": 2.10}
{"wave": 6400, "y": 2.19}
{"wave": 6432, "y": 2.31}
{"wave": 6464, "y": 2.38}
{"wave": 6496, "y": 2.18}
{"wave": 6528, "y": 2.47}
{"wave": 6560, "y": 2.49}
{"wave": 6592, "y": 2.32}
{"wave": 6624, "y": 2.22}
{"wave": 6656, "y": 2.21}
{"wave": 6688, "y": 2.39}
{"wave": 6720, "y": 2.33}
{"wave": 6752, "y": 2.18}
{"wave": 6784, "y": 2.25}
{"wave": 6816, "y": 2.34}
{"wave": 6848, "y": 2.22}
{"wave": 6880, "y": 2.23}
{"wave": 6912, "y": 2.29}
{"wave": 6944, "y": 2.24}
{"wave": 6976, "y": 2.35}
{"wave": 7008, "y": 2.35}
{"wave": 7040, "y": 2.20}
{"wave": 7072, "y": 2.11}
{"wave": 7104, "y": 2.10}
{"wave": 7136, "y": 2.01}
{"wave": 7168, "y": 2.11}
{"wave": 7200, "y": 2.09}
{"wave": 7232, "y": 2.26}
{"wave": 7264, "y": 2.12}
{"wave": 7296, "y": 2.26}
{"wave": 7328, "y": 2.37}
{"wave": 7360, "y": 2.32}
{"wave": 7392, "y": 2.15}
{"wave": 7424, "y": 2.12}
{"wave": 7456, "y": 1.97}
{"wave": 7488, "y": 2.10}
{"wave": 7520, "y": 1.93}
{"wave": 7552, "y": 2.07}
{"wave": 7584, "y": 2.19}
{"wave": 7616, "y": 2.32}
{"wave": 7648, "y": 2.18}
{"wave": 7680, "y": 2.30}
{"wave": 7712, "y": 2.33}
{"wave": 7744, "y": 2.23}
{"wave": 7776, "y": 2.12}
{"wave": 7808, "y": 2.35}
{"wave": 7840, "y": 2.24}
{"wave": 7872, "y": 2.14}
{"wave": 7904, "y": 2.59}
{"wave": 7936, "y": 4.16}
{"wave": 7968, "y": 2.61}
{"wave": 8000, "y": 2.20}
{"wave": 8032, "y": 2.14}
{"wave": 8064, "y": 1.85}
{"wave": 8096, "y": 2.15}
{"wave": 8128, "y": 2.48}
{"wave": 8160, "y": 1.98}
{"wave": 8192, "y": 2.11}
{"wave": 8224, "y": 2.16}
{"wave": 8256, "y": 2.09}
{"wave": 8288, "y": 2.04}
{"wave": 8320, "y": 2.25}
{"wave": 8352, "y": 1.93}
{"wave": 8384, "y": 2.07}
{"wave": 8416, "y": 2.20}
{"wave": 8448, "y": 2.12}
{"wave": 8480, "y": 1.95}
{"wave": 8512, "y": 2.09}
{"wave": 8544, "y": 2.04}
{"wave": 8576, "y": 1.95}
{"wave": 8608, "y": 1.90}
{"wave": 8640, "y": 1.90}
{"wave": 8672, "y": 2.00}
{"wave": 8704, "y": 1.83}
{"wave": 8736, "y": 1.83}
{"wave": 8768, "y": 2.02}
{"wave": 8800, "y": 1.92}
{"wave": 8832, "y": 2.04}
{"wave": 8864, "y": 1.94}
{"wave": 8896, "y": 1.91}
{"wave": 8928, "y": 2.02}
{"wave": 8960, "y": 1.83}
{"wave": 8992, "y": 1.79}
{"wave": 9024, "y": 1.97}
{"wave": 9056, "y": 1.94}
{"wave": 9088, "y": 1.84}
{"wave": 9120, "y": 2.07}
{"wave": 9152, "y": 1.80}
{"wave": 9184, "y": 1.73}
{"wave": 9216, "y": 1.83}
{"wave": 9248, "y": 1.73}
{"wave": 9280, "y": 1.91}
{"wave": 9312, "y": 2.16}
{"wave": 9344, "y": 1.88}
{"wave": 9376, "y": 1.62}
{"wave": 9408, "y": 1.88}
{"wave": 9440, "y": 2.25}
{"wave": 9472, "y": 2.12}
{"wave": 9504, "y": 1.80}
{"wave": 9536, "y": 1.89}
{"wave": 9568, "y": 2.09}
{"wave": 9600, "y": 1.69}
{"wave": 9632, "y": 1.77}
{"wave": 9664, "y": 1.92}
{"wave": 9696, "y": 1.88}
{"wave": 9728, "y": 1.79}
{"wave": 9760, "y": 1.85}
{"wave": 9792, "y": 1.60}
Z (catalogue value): 0.21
